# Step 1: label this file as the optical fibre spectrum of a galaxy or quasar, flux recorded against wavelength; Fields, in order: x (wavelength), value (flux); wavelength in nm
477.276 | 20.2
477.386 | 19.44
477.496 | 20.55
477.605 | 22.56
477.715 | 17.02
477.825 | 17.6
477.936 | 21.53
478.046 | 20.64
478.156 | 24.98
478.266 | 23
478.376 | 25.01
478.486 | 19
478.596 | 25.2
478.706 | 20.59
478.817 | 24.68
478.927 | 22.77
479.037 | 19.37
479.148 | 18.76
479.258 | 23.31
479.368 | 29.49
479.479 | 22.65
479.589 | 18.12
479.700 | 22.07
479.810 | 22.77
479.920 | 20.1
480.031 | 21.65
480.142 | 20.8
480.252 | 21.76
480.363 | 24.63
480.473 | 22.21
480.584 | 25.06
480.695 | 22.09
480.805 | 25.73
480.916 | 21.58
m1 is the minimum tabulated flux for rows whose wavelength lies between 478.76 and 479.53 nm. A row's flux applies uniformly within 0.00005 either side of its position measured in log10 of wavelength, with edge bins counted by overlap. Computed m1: 18.76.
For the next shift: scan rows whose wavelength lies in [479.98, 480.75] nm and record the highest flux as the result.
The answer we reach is 25.06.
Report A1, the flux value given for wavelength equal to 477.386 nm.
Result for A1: 19.44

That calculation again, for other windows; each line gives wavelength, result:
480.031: 21.65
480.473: 22.21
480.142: 20.8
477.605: 22.56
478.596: 25.2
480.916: 21.58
